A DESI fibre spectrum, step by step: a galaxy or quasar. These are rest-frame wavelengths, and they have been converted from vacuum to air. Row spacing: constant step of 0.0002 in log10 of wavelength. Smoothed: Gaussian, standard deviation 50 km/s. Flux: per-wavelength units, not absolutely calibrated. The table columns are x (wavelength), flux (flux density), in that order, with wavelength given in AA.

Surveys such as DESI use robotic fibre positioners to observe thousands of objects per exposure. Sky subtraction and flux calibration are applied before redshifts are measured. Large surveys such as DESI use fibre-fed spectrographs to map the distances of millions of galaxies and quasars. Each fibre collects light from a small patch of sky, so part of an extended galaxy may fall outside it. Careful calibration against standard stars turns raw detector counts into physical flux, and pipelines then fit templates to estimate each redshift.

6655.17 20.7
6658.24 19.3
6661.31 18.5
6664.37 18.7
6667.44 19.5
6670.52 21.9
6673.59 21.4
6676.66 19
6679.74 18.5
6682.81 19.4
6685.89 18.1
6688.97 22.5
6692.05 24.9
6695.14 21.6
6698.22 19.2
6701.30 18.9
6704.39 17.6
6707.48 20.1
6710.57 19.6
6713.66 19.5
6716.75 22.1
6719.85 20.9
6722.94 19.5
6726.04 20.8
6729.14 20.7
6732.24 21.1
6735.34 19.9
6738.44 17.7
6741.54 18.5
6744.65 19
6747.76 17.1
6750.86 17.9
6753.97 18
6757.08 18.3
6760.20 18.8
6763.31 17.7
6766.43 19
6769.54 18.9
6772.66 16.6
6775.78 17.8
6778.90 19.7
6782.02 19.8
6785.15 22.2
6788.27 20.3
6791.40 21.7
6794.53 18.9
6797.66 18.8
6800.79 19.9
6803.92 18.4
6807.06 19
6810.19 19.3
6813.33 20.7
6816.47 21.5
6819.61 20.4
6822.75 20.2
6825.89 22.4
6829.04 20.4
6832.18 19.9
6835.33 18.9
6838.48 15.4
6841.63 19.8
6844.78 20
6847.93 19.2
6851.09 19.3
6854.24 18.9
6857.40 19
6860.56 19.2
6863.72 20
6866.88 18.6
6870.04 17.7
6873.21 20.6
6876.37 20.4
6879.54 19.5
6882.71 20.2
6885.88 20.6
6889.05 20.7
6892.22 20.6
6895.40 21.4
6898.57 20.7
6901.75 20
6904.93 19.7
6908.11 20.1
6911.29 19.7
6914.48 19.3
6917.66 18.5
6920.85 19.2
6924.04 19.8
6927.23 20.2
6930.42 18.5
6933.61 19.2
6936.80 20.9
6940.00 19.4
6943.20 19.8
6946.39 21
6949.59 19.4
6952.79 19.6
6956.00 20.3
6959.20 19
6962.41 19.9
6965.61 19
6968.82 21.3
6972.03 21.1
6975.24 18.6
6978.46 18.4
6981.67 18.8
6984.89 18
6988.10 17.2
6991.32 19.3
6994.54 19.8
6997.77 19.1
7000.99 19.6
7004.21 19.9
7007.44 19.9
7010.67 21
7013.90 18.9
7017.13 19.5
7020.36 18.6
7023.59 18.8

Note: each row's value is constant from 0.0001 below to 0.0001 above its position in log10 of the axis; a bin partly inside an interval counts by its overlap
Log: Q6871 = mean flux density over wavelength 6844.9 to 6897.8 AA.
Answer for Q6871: 19.8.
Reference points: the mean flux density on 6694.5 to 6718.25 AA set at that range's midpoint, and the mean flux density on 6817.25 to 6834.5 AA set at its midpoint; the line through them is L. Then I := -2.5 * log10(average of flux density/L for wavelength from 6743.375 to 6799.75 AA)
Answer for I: 0.07 mag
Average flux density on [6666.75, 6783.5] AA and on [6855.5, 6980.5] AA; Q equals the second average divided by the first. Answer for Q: 1.0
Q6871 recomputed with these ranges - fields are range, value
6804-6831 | 20.4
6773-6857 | 19.7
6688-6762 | 19.7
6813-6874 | 19.6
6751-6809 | 19.1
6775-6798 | 20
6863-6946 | 19.8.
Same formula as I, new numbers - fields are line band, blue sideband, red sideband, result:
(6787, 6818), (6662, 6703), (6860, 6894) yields 0.01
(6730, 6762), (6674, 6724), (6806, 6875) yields 0.07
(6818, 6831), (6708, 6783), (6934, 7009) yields -0.08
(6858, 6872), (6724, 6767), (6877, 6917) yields 0.05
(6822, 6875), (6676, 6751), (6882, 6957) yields 0.03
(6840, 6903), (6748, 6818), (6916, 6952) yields -0.02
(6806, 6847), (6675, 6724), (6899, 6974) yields 0.01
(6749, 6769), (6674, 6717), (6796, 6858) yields 0.09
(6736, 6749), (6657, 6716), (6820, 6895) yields 0.09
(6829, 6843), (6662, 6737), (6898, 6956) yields 0.07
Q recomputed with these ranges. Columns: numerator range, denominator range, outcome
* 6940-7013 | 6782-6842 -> 0.98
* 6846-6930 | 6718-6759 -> 1.03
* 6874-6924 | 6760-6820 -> 1.03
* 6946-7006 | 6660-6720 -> 0.97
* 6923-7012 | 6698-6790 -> 1.02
